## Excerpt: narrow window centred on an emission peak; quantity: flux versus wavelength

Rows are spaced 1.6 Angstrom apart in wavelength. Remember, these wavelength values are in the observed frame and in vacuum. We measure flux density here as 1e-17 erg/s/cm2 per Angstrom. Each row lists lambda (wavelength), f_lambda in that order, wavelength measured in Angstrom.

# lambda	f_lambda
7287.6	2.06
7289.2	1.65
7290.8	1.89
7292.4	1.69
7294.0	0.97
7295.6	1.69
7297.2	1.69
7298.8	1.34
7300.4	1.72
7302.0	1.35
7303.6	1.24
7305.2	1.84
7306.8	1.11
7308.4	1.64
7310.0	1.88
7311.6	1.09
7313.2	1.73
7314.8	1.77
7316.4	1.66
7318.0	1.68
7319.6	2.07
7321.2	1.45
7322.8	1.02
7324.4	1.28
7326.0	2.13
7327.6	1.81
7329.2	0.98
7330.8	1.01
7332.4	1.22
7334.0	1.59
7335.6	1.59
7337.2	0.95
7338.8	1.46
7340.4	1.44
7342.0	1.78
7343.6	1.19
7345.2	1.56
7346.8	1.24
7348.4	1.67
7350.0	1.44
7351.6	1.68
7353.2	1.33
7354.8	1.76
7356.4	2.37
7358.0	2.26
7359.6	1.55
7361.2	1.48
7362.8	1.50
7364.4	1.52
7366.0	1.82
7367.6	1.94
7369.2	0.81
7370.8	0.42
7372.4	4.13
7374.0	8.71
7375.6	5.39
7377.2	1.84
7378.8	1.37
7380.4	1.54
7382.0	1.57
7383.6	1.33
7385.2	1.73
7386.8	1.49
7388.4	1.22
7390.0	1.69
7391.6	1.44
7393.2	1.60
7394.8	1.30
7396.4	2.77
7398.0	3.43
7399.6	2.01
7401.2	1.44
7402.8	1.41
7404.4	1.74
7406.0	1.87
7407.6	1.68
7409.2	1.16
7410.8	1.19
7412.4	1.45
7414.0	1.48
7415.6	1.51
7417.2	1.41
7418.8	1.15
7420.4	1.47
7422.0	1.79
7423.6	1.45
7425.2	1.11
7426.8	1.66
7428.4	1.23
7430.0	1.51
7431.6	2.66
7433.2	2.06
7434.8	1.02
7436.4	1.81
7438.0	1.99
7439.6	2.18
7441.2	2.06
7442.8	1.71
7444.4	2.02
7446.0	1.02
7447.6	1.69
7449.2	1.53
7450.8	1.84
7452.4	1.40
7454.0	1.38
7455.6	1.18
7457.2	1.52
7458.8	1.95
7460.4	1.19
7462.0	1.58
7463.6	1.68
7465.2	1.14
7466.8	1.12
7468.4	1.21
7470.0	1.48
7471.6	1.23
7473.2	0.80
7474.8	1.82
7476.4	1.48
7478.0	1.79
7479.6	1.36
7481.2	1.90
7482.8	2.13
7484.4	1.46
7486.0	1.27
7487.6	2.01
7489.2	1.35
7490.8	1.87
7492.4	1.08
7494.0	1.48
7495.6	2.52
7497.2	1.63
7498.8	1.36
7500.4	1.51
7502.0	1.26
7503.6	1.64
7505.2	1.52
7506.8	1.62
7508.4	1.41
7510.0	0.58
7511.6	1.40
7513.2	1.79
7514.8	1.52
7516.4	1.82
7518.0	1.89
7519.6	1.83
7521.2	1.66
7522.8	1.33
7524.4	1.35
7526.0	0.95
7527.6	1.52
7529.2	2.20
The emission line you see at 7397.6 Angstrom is [N II] 6583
